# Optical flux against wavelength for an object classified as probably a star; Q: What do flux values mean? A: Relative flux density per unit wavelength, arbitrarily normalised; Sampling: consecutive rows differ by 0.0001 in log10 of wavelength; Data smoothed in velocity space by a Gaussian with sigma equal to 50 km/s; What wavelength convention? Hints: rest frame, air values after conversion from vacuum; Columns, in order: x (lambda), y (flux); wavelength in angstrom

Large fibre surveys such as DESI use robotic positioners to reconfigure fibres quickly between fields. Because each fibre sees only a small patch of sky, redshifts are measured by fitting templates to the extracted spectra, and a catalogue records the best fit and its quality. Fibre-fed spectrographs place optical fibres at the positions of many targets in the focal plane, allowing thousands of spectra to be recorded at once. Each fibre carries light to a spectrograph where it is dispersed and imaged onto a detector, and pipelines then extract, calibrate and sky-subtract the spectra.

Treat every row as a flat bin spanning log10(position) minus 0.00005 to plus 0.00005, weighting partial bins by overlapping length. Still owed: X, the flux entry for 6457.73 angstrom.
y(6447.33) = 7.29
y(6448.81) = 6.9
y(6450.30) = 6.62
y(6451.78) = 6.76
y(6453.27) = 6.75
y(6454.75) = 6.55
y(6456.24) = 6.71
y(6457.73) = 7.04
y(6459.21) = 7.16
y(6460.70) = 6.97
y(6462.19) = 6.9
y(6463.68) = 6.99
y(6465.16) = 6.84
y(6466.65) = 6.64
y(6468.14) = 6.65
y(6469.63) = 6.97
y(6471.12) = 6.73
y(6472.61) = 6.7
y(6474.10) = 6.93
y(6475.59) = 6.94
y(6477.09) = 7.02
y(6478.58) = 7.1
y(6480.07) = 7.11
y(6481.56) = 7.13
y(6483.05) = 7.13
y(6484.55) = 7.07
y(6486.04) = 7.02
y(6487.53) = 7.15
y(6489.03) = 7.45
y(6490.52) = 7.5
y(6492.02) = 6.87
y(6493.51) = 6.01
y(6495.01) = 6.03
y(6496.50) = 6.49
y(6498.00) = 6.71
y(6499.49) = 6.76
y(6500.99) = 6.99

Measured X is 7.04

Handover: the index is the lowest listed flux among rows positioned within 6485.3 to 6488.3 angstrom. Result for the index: 7.02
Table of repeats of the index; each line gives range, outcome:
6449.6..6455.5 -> 6.55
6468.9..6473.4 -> 6.7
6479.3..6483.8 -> 7.11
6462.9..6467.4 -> 6.64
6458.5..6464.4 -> 6.9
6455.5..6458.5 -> 6.71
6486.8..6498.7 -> 6.01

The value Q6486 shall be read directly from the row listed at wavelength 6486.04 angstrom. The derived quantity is 7.02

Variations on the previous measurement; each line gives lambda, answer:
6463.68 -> 6.99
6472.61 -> 6.7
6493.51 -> 6.01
